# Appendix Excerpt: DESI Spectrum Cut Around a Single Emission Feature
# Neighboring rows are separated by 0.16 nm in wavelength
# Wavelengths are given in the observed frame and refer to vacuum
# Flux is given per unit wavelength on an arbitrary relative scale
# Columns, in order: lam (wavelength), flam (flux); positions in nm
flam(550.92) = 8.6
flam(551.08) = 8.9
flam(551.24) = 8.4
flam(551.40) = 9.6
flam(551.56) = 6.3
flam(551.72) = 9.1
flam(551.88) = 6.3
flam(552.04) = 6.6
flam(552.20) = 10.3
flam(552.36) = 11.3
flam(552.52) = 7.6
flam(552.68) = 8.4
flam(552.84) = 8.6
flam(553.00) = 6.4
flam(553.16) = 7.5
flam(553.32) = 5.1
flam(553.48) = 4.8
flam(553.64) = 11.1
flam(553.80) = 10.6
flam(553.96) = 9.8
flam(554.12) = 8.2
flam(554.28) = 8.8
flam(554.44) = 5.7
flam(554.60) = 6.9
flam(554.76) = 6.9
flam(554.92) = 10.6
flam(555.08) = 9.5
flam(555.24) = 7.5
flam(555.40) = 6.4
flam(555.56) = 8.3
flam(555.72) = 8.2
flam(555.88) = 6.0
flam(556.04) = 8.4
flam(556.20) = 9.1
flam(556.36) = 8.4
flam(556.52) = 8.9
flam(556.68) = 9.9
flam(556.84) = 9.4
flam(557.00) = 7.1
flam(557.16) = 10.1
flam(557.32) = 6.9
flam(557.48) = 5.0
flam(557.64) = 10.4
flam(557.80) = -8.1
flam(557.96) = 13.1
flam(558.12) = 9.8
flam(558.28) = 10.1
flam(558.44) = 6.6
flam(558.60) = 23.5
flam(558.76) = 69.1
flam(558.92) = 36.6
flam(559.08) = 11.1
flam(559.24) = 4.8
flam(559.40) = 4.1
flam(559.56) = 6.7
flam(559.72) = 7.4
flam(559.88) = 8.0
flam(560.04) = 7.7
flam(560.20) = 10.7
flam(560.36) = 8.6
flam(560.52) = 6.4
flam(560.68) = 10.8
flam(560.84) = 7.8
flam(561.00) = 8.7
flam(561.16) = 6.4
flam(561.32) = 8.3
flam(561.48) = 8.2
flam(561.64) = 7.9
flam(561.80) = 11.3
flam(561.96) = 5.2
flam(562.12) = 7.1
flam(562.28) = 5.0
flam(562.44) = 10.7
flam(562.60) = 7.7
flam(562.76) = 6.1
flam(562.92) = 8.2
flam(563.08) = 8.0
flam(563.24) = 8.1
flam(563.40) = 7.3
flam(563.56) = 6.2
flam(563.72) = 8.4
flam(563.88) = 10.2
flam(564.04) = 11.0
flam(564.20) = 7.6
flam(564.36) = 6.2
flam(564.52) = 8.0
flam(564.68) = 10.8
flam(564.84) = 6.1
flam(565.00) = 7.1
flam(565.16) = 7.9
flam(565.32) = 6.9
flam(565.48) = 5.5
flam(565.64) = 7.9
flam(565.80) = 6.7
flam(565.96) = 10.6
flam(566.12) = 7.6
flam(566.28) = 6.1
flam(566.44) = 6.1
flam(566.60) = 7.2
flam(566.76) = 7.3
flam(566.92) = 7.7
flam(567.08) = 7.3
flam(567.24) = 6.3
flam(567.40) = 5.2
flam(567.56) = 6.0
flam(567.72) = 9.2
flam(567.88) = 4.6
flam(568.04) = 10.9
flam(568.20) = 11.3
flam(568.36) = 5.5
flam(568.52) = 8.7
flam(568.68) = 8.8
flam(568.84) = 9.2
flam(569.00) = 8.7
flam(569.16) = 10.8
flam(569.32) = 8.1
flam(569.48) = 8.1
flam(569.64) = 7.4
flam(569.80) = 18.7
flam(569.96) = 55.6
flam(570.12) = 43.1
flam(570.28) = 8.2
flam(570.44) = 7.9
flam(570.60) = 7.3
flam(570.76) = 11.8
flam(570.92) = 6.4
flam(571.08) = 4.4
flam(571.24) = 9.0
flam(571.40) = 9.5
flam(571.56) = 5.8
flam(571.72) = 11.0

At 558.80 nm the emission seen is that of H-beta 4861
